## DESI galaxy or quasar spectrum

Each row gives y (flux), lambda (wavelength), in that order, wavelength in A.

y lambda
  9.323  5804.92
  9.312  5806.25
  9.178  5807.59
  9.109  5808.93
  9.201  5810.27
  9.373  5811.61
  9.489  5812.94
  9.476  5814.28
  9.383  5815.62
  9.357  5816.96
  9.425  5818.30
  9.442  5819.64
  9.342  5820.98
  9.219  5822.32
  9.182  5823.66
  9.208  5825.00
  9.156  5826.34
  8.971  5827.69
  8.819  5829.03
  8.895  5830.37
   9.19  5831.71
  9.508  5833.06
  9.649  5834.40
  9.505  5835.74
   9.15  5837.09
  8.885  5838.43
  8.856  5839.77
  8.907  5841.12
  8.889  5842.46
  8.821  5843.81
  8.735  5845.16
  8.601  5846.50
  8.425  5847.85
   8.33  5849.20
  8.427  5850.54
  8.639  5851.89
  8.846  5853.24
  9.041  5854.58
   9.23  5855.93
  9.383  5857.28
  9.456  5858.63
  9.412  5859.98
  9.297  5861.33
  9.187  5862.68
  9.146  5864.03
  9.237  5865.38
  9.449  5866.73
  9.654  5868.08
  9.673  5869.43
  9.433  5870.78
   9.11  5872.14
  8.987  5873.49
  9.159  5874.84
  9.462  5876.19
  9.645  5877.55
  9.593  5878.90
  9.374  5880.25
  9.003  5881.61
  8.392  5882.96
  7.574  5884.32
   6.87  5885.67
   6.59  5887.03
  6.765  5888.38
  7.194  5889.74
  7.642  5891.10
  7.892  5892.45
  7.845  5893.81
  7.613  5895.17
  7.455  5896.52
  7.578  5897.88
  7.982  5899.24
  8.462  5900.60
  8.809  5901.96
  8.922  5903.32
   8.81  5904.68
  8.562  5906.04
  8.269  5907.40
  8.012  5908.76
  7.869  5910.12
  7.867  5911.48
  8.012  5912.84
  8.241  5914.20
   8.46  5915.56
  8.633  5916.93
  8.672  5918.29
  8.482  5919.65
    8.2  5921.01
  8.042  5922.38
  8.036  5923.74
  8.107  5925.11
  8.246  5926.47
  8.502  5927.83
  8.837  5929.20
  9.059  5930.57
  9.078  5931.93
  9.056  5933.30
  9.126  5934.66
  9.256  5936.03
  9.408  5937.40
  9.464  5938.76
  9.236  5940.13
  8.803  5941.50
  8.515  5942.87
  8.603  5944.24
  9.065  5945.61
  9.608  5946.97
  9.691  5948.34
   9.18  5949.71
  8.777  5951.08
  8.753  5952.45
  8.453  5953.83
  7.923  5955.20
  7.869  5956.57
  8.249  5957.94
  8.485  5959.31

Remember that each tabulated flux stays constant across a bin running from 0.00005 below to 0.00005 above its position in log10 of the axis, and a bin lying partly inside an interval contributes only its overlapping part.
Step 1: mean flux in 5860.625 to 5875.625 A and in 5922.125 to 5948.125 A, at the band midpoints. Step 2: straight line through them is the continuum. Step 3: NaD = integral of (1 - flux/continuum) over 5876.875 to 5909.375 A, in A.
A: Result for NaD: 3.65 A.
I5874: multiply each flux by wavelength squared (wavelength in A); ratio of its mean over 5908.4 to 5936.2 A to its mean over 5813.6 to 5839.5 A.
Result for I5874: 0.9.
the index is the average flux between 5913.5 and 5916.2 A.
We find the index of 8.36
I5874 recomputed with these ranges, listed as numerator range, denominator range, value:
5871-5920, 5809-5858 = 0.93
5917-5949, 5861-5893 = 1.04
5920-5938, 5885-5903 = 1.15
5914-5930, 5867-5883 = 0.91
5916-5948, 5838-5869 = 1.00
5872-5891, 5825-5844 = 0.93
